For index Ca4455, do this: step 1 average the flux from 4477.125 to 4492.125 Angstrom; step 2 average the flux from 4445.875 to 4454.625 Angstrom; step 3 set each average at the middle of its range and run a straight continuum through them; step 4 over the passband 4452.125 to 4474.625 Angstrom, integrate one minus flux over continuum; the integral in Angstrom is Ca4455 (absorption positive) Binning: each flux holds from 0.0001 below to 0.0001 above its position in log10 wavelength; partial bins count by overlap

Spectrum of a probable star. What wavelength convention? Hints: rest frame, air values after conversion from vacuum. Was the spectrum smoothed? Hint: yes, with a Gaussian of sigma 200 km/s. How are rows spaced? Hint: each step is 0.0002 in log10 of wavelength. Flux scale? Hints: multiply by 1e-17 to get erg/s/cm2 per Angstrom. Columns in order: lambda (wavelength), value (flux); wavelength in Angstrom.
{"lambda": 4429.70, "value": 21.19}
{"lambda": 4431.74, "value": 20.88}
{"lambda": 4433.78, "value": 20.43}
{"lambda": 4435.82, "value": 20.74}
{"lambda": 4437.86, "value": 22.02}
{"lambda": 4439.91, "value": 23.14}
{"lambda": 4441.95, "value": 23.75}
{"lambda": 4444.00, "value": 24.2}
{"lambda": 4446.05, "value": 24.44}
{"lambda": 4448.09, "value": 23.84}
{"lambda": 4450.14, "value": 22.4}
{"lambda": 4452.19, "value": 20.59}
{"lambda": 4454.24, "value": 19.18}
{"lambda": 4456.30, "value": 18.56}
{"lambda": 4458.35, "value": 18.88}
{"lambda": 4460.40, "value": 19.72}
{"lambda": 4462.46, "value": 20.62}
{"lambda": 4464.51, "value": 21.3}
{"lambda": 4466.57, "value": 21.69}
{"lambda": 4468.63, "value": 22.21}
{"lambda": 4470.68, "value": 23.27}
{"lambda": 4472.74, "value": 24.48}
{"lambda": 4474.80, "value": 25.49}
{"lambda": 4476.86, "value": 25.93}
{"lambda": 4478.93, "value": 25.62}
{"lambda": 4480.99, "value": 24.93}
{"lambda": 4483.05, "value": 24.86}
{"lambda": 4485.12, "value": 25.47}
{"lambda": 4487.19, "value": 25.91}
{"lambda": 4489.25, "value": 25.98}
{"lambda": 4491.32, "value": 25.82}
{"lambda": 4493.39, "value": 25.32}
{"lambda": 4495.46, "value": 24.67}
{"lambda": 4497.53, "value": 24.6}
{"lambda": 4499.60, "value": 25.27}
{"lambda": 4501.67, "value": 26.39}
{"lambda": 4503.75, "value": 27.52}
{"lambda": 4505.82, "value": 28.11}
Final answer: 2.2 Angstrom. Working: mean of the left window 22.1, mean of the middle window 21.1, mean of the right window 25.5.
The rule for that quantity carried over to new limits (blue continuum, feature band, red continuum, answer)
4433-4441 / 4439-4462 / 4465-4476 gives 0.7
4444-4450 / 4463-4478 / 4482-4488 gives 0.9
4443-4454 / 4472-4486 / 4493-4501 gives -0.6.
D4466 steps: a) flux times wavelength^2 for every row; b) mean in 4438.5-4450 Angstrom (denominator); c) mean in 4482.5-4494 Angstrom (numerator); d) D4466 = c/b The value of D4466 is 1.10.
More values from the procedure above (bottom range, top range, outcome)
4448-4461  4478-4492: 1.28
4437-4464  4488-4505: 1.22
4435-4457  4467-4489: 1.14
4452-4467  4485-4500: 1.29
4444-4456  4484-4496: 1.18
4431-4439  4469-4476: 1.17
